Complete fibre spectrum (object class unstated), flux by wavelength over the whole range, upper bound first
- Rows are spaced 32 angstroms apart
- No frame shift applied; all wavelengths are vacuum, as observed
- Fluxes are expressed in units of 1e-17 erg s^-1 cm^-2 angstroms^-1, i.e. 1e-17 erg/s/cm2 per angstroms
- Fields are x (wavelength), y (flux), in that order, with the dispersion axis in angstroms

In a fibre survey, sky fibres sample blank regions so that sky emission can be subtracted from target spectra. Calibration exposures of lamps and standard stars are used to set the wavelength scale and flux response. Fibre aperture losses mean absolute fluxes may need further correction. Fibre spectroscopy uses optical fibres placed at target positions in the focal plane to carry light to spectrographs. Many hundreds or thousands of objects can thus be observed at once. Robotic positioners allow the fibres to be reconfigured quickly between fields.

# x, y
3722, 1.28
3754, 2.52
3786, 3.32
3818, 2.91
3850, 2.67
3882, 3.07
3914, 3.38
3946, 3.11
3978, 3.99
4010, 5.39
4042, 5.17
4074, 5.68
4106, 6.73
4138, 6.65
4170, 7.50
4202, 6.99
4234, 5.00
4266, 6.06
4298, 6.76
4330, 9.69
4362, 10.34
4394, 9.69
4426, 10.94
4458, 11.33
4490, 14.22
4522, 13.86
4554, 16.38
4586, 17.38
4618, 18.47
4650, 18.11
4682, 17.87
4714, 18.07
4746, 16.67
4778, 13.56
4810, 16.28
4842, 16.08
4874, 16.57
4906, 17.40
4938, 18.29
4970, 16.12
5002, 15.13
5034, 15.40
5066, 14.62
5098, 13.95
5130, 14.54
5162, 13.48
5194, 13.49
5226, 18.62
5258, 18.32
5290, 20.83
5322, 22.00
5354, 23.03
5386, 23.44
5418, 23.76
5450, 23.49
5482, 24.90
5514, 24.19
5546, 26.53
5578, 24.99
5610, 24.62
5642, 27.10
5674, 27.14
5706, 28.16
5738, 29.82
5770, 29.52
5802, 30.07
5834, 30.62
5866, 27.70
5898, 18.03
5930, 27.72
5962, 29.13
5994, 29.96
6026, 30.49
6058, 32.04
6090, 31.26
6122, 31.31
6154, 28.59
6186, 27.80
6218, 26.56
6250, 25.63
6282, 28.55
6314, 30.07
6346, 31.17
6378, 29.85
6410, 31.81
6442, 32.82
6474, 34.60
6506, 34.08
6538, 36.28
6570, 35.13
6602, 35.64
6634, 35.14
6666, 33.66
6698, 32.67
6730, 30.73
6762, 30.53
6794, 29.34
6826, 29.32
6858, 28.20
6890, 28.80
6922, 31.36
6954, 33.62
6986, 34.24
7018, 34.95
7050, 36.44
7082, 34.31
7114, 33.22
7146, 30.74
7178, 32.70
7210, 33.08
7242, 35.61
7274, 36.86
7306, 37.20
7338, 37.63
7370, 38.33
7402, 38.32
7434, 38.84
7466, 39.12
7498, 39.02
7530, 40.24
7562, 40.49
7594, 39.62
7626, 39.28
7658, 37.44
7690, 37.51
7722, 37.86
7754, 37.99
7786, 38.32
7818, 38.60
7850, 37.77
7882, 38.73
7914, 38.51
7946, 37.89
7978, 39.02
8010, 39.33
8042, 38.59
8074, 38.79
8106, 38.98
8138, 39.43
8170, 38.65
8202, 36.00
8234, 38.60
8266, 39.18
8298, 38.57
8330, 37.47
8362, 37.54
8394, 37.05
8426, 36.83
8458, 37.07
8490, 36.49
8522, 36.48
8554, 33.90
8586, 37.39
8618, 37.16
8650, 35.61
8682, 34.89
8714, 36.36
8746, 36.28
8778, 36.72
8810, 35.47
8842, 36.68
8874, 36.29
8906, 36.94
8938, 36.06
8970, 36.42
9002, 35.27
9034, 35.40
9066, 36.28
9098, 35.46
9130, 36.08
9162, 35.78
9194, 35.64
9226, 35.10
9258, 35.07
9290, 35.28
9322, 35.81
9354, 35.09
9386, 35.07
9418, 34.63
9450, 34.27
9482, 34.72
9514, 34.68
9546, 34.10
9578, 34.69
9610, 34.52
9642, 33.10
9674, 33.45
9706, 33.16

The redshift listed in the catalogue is 0.000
